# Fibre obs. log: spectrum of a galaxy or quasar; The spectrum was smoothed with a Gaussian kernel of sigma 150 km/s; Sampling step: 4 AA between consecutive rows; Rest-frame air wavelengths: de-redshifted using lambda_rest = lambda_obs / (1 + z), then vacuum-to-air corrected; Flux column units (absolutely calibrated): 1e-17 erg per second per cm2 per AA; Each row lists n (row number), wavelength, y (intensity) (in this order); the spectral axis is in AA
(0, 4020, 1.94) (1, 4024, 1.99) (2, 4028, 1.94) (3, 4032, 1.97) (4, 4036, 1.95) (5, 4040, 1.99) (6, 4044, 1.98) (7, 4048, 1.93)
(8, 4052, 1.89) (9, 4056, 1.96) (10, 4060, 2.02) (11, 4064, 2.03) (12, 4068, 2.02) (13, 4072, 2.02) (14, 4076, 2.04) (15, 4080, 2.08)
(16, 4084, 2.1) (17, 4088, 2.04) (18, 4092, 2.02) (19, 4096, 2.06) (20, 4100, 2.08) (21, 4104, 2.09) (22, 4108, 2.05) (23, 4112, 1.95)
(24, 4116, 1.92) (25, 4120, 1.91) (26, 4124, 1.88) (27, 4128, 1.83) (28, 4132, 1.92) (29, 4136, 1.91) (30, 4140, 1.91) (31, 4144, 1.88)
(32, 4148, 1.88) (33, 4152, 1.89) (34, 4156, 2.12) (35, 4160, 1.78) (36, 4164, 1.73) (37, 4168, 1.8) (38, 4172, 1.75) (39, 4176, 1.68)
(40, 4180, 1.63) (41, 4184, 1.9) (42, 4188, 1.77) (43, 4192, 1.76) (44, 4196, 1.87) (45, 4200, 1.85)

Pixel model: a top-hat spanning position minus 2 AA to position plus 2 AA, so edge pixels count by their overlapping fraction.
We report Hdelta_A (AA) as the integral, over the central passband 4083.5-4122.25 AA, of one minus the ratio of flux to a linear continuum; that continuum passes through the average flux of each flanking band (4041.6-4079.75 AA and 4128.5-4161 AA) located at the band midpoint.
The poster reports -1.3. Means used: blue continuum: 1.99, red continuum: 1.91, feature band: 2.02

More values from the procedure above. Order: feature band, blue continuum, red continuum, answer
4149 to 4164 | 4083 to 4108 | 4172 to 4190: -0.5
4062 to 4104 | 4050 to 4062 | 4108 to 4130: -2.5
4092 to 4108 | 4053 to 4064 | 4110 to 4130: -1.2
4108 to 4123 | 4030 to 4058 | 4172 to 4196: -0.7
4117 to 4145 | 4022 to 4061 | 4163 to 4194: -1.0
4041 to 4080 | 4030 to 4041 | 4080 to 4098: 0.3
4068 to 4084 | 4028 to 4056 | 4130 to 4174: -1.0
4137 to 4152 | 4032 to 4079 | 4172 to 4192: -0.6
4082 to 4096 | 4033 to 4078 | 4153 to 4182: -0.9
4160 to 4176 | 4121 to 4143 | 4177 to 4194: 0.4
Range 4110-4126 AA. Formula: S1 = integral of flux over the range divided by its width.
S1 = 1.92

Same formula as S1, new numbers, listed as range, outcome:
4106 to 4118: 1.97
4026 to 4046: 1.97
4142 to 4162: 1.91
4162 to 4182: 1.72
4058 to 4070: 2.02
